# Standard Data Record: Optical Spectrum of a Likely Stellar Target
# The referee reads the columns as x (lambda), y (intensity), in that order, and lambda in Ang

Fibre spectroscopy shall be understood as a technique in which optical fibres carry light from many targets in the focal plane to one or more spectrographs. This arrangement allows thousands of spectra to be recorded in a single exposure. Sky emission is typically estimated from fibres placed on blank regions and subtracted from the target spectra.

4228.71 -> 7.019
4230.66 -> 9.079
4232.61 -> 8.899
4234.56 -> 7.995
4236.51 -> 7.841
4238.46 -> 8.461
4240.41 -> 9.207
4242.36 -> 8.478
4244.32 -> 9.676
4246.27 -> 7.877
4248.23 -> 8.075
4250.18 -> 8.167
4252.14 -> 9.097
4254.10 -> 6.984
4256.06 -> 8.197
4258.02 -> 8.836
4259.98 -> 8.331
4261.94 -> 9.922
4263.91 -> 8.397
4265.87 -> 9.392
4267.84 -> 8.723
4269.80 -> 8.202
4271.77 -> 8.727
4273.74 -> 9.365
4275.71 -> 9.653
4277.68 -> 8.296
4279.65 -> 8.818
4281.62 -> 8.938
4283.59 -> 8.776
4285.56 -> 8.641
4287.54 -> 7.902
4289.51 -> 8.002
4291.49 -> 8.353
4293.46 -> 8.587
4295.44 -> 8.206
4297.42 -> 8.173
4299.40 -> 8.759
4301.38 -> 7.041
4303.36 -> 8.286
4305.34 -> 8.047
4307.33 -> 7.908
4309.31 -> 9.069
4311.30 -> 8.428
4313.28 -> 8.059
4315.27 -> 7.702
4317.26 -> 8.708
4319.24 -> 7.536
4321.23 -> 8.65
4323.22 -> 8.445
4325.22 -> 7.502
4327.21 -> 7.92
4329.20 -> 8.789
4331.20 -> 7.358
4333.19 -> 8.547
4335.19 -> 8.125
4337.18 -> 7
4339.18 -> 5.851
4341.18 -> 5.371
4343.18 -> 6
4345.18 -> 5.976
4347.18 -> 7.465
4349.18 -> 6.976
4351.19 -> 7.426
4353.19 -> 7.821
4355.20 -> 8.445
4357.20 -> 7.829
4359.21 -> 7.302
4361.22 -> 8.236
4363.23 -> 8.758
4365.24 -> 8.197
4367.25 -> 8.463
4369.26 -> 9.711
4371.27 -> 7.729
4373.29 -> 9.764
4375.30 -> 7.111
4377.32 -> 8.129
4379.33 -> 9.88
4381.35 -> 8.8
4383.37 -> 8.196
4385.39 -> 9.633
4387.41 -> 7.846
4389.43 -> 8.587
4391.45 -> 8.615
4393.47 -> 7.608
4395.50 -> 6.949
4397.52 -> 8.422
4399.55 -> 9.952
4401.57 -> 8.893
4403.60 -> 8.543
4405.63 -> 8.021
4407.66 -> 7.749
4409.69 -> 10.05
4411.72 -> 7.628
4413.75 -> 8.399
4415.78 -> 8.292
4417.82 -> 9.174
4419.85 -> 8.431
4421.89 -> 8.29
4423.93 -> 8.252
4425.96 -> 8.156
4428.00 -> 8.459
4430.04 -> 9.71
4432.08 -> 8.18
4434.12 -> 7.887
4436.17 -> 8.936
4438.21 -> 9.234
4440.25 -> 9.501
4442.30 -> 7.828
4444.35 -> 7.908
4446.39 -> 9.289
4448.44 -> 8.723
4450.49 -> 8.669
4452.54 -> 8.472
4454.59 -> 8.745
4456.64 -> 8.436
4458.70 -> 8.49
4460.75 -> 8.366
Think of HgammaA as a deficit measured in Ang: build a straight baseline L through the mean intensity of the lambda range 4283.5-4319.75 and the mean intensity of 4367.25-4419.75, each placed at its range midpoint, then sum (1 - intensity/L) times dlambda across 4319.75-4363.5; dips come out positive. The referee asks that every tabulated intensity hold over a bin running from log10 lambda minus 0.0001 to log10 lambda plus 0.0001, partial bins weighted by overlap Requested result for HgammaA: 4.4 Ang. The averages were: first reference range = 8.22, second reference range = 8.54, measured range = 7.51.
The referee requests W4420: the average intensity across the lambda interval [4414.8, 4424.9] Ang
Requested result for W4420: 8.48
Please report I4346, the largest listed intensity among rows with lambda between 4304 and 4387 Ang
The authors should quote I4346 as 9.88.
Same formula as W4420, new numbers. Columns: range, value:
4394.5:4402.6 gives 8.56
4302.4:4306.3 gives 8.17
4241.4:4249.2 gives 8.52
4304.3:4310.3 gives 8.34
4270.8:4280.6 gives 8.97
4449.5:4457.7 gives 8.58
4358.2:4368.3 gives 8.19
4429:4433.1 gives 8.94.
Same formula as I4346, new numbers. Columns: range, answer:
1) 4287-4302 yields 8.759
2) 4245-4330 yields 9.922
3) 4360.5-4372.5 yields 9.711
